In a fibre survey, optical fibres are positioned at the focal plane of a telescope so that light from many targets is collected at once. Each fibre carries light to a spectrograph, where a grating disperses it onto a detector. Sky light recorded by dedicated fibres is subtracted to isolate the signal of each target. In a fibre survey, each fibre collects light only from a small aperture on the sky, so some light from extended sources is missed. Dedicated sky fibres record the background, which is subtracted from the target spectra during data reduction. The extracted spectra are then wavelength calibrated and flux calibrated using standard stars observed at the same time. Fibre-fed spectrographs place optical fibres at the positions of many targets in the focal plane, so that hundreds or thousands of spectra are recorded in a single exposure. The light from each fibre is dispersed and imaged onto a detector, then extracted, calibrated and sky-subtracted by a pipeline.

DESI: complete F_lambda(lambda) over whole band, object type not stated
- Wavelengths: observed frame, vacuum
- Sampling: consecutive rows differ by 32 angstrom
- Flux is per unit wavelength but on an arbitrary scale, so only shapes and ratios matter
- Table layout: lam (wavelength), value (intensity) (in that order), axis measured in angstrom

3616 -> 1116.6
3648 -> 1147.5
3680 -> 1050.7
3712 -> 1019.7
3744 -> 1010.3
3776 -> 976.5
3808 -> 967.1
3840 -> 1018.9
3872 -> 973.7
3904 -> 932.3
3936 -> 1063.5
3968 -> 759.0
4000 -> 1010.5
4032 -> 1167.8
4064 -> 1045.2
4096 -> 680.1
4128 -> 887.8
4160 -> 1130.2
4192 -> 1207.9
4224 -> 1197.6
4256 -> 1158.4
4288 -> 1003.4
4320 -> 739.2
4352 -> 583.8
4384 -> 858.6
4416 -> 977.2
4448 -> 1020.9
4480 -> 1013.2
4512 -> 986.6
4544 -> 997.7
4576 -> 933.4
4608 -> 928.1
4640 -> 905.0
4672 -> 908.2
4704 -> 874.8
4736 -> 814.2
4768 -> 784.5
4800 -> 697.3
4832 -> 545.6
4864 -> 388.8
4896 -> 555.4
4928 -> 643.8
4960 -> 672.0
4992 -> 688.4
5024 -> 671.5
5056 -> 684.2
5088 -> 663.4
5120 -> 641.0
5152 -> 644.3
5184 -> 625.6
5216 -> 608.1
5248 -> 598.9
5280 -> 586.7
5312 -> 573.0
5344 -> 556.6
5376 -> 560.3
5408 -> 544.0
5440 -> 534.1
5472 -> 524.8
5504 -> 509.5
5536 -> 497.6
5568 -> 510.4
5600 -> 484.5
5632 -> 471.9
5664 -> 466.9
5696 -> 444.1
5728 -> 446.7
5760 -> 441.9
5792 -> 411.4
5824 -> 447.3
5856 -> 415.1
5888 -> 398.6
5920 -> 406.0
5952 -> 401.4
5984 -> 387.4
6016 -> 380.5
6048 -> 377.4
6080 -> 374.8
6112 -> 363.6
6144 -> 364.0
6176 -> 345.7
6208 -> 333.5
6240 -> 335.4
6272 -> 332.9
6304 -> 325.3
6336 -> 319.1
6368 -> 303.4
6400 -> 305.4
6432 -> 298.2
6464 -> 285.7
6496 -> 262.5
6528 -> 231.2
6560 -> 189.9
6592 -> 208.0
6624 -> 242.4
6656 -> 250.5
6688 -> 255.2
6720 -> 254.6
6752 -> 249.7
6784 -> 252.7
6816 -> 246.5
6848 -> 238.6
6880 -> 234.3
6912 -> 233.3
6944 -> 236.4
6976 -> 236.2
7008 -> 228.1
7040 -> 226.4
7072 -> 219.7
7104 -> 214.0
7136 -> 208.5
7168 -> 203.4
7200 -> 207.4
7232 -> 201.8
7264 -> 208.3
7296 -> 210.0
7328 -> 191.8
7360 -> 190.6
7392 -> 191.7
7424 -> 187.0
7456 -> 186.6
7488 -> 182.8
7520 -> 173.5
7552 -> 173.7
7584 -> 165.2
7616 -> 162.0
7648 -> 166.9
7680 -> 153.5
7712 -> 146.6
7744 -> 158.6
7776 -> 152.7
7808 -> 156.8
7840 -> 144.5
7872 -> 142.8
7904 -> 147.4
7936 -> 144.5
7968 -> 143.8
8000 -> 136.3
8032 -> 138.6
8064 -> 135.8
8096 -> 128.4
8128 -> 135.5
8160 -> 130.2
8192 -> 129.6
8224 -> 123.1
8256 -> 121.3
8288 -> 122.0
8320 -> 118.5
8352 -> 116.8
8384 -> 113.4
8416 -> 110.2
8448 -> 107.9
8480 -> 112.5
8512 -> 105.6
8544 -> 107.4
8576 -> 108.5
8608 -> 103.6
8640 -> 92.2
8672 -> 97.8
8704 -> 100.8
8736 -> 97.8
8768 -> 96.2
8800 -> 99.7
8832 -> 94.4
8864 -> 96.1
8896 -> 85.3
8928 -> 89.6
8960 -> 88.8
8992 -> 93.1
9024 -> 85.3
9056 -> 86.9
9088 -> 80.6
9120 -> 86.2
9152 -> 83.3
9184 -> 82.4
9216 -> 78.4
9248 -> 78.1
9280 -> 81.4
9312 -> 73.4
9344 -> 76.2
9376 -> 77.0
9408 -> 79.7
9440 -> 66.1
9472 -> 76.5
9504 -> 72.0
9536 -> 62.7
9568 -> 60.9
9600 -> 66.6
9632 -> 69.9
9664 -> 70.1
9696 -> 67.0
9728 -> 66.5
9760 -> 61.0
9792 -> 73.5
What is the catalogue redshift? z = 0.000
